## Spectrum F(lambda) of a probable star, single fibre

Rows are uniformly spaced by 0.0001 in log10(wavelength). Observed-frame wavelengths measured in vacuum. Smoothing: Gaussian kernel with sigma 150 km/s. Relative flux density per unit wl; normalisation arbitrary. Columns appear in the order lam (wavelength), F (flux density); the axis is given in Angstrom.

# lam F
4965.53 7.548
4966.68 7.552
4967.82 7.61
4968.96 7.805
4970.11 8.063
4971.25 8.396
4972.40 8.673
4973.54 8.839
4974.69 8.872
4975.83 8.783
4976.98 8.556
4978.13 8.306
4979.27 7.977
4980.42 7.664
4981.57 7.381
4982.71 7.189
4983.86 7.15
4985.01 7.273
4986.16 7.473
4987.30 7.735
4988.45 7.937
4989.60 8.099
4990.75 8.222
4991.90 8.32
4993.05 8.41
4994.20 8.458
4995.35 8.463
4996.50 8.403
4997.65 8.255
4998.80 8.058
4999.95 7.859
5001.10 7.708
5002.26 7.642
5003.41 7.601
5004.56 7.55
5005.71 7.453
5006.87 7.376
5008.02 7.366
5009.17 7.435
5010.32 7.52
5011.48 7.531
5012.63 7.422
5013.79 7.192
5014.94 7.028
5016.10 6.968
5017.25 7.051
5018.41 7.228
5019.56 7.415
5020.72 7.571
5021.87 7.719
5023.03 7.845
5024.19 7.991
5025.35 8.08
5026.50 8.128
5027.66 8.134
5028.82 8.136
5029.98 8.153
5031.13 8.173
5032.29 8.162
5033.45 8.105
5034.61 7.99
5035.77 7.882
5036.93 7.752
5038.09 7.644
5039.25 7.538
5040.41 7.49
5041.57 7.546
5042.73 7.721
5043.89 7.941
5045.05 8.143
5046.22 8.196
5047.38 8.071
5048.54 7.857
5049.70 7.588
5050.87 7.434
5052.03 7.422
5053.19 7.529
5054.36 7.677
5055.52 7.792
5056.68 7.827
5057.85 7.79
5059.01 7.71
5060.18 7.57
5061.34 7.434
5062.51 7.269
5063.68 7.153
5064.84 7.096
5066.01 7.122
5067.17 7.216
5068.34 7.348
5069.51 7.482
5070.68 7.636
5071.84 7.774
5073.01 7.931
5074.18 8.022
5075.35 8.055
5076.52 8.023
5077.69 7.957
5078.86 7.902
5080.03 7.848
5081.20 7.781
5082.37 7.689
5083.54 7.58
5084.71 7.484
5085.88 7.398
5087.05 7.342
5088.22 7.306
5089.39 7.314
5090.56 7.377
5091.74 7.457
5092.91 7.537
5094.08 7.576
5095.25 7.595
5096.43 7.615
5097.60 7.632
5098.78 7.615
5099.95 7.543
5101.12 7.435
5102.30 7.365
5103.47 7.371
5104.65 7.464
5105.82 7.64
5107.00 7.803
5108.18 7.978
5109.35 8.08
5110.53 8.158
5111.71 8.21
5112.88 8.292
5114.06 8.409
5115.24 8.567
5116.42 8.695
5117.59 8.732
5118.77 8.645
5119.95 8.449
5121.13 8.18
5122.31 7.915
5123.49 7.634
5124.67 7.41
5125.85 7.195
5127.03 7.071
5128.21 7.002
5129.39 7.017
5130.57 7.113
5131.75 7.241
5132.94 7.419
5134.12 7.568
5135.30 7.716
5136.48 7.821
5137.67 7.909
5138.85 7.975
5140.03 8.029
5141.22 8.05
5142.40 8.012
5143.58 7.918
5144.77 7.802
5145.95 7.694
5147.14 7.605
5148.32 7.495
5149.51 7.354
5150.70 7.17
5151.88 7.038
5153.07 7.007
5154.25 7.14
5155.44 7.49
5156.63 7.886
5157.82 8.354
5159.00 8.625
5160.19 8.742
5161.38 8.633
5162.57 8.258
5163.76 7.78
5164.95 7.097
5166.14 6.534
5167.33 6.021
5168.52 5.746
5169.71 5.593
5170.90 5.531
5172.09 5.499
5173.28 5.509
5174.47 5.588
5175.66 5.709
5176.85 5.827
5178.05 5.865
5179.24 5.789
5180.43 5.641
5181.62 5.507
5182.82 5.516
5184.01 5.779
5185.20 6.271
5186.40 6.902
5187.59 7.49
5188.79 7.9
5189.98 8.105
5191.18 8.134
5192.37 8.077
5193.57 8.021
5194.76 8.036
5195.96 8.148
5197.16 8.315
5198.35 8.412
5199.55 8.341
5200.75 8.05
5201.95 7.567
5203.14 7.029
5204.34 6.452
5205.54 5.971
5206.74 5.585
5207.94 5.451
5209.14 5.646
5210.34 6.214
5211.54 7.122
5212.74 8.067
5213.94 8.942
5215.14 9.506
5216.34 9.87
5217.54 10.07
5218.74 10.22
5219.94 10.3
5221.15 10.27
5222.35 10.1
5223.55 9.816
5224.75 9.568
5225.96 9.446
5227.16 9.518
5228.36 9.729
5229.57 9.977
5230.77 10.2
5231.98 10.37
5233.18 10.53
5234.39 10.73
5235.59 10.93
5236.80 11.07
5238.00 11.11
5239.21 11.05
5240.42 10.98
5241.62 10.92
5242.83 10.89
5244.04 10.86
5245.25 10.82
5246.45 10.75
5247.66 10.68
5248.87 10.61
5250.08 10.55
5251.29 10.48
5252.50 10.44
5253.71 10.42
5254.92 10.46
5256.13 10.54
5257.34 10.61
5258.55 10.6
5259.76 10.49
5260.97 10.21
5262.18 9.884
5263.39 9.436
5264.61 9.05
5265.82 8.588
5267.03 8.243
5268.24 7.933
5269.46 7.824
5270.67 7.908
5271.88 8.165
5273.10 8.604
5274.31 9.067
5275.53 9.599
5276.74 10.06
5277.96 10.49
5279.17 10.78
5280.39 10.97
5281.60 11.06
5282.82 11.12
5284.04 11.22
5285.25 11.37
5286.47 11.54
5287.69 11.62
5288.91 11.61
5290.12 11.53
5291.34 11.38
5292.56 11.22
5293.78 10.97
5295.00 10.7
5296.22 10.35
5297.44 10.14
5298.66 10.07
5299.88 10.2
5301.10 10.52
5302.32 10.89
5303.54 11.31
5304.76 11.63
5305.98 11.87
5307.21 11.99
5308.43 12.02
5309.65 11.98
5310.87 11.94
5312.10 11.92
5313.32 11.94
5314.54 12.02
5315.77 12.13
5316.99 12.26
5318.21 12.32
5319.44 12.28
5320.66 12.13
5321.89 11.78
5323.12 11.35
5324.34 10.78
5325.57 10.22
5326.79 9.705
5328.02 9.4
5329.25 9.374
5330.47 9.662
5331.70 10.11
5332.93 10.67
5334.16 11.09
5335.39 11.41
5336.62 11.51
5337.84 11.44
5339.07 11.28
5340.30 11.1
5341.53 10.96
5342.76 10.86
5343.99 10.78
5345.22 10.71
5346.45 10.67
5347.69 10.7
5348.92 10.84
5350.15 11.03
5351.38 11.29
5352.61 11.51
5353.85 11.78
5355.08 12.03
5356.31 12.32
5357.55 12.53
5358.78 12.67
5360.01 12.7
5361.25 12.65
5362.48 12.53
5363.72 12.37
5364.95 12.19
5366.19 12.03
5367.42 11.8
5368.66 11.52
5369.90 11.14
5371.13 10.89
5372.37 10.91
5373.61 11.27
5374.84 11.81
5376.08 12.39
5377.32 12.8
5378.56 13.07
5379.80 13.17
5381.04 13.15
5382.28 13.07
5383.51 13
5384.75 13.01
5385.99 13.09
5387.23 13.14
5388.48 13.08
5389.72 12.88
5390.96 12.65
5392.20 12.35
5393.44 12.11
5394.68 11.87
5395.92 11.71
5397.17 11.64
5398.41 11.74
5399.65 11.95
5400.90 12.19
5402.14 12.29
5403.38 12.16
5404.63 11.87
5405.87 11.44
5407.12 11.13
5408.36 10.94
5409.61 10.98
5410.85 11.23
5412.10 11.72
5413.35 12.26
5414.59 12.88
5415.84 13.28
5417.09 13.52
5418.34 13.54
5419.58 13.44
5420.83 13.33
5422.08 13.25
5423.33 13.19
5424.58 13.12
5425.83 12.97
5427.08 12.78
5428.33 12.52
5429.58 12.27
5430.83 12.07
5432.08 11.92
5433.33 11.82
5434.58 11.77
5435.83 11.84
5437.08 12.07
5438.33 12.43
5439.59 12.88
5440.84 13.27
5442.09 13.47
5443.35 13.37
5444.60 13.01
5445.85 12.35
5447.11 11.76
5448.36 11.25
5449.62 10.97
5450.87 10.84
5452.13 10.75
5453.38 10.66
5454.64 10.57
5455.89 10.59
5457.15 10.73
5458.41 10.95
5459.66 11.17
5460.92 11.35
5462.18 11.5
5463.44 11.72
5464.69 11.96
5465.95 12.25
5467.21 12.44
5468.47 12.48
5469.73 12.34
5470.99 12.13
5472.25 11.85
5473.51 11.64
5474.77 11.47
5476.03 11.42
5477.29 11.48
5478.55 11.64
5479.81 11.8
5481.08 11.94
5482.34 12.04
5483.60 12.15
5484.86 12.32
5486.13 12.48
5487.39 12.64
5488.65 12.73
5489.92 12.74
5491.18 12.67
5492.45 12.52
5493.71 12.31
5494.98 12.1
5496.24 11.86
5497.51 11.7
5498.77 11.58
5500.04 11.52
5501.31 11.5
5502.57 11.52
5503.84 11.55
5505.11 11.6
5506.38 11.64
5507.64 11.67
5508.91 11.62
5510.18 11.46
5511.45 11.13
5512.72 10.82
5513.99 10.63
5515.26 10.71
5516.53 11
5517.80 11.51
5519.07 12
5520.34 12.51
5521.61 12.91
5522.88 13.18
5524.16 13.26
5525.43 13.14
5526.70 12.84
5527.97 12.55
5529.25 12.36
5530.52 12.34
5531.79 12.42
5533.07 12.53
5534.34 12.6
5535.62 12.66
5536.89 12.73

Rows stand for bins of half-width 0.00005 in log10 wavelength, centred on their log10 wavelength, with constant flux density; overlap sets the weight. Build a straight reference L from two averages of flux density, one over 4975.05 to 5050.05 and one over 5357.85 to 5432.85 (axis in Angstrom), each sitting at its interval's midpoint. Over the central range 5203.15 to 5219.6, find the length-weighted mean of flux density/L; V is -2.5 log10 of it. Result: 0.31 mag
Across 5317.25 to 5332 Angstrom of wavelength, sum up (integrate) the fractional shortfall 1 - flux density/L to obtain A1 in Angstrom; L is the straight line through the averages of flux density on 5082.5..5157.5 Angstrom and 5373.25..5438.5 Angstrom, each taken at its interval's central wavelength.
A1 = 0.33 Angstrom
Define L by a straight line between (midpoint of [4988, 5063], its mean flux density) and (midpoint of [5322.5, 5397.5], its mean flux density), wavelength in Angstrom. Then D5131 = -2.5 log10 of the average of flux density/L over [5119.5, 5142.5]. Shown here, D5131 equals 0.18 mag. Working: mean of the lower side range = 7.77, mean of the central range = 7.62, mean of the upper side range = 11.7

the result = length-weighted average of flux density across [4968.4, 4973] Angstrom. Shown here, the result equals 8.24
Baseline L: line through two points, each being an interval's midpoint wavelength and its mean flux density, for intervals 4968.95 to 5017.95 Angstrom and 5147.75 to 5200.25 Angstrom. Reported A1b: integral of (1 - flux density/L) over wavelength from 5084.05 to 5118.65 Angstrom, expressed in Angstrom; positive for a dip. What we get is -1.9 Angstrom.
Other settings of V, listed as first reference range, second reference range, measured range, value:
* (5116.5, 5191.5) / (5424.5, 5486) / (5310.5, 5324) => -0.22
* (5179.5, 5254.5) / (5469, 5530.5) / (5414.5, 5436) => -0.15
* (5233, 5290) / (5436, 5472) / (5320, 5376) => -0.03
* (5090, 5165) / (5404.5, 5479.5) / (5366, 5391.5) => -0.11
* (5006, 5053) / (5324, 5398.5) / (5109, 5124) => 0.05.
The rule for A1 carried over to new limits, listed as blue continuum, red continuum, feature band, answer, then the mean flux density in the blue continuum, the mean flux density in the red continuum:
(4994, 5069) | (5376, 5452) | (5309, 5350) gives 0.81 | 7.69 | 12.4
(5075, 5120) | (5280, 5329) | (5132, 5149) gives 1.51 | 7.81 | 11.3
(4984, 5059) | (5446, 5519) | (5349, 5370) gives -2.74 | 7.77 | 11.6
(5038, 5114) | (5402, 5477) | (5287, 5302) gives -0.83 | 7.66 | 12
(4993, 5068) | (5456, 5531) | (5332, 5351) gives -0.84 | 7.7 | 11.9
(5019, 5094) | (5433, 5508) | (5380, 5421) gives -4.43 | 7.71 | 11.9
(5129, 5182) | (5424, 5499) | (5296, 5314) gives -3.37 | 7.1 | 12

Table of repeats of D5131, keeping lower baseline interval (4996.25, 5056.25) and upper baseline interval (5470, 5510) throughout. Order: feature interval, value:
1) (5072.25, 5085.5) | 0.049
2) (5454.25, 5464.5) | 0.050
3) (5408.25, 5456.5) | -0.077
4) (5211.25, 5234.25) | -0.024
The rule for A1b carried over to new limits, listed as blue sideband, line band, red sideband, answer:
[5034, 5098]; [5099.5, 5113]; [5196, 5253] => 0.5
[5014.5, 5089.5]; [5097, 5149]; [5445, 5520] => 3.4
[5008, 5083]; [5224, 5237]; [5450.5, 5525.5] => -1.1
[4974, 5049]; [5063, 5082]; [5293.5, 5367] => 1.9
